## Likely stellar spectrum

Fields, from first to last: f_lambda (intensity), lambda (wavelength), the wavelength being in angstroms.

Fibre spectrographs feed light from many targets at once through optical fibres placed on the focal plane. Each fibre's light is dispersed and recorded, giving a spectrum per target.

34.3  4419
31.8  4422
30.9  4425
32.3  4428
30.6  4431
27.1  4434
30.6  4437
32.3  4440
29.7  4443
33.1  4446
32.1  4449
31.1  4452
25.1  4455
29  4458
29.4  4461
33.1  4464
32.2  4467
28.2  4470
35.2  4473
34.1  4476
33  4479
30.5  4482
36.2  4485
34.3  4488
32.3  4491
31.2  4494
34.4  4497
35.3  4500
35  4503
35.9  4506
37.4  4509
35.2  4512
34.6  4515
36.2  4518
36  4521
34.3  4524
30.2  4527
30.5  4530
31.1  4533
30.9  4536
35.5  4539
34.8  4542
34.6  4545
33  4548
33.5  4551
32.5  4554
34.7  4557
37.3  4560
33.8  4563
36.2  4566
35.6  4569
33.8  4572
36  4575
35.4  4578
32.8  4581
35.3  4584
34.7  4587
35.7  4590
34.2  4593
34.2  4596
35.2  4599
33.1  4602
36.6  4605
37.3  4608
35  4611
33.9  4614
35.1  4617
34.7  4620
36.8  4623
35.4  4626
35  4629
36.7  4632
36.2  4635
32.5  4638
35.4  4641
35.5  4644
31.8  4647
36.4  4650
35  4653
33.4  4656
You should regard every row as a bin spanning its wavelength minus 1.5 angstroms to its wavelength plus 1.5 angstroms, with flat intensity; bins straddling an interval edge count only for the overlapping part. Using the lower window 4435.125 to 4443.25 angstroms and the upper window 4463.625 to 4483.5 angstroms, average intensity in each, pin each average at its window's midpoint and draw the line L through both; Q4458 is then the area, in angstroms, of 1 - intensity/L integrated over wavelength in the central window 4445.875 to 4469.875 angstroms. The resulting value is 1.0 angstroms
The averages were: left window 30.9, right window 32.3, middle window 30.4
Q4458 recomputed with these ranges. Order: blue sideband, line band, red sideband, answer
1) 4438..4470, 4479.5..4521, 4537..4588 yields -2.8 angstroms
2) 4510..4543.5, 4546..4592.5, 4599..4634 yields -0.3 angstroms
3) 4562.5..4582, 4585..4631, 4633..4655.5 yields -0.5 angstroms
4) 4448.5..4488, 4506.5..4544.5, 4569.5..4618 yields -1.0 angstroms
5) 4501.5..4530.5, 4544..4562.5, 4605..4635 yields 0.4 angstroms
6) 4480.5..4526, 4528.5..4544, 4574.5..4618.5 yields 0.9 angstroms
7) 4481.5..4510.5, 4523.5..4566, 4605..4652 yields 1.6 angstroms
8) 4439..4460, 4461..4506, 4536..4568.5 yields -2.2 angstroms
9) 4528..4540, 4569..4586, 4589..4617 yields -0.5 angstroms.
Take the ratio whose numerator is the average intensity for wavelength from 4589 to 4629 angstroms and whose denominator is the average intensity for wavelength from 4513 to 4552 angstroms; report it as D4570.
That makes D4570 1.0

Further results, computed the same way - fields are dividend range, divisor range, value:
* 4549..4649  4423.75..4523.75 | 1.07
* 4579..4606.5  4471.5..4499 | 1.03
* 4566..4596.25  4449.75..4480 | 1.12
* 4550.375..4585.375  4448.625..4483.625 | 1.12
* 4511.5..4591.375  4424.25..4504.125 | 1.08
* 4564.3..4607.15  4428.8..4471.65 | 1.15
